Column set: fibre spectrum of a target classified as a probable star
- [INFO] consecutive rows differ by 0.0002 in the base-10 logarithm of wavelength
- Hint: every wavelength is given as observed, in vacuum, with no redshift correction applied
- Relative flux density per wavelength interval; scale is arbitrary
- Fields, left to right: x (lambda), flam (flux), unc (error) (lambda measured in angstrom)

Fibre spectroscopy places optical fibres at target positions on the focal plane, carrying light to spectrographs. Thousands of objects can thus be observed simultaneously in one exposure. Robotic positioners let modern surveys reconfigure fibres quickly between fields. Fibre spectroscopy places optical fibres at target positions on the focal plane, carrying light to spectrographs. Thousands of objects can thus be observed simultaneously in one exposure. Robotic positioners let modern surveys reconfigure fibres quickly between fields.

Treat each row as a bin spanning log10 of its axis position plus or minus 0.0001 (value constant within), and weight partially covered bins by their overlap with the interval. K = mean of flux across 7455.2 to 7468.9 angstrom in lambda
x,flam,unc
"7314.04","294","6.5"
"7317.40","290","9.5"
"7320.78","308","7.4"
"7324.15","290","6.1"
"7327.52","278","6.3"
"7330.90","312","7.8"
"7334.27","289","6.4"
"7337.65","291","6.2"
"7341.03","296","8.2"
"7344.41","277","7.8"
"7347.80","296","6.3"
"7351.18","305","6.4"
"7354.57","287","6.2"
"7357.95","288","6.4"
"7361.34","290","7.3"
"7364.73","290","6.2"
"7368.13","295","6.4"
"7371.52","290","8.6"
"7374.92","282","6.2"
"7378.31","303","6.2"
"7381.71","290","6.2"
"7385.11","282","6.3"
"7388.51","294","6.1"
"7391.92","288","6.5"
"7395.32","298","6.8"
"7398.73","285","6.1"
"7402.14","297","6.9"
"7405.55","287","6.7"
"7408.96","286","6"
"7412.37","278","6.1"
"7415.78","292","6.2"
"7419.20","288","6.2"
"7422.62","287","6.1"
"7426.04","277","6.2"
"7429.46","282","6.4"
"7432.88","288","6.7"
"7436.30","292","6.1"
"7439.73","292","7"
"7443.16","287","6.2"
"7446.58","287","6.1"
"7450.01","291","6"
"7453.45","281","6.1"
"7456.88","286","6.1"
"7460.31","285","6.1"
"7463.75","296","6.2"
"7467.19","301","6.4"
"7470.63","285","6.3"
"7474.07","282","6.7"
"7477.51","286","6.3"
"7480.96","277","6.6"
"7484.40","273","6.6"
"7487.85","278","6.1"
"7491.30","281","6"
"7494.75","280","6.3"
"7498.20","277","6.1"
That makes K 292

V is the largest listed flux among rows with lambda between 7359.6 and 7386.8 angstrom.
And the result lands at 303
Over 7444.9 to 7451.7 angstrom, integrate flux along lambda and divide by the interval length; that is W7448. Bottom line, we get 289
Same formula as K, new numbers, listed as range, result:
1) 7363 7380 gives 292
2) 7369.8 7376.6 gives 286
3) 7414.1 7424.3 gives 289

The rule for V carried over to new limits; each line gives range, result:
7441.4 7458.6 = 291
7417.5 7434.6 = 288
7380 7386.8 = 290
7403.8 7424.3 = 292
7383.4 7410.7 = 298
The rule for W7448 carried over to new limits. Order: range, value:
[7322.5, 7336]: 292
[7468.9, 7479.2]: 284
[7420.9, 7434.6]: 284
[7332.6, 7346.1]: 288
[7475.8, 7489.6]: 278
